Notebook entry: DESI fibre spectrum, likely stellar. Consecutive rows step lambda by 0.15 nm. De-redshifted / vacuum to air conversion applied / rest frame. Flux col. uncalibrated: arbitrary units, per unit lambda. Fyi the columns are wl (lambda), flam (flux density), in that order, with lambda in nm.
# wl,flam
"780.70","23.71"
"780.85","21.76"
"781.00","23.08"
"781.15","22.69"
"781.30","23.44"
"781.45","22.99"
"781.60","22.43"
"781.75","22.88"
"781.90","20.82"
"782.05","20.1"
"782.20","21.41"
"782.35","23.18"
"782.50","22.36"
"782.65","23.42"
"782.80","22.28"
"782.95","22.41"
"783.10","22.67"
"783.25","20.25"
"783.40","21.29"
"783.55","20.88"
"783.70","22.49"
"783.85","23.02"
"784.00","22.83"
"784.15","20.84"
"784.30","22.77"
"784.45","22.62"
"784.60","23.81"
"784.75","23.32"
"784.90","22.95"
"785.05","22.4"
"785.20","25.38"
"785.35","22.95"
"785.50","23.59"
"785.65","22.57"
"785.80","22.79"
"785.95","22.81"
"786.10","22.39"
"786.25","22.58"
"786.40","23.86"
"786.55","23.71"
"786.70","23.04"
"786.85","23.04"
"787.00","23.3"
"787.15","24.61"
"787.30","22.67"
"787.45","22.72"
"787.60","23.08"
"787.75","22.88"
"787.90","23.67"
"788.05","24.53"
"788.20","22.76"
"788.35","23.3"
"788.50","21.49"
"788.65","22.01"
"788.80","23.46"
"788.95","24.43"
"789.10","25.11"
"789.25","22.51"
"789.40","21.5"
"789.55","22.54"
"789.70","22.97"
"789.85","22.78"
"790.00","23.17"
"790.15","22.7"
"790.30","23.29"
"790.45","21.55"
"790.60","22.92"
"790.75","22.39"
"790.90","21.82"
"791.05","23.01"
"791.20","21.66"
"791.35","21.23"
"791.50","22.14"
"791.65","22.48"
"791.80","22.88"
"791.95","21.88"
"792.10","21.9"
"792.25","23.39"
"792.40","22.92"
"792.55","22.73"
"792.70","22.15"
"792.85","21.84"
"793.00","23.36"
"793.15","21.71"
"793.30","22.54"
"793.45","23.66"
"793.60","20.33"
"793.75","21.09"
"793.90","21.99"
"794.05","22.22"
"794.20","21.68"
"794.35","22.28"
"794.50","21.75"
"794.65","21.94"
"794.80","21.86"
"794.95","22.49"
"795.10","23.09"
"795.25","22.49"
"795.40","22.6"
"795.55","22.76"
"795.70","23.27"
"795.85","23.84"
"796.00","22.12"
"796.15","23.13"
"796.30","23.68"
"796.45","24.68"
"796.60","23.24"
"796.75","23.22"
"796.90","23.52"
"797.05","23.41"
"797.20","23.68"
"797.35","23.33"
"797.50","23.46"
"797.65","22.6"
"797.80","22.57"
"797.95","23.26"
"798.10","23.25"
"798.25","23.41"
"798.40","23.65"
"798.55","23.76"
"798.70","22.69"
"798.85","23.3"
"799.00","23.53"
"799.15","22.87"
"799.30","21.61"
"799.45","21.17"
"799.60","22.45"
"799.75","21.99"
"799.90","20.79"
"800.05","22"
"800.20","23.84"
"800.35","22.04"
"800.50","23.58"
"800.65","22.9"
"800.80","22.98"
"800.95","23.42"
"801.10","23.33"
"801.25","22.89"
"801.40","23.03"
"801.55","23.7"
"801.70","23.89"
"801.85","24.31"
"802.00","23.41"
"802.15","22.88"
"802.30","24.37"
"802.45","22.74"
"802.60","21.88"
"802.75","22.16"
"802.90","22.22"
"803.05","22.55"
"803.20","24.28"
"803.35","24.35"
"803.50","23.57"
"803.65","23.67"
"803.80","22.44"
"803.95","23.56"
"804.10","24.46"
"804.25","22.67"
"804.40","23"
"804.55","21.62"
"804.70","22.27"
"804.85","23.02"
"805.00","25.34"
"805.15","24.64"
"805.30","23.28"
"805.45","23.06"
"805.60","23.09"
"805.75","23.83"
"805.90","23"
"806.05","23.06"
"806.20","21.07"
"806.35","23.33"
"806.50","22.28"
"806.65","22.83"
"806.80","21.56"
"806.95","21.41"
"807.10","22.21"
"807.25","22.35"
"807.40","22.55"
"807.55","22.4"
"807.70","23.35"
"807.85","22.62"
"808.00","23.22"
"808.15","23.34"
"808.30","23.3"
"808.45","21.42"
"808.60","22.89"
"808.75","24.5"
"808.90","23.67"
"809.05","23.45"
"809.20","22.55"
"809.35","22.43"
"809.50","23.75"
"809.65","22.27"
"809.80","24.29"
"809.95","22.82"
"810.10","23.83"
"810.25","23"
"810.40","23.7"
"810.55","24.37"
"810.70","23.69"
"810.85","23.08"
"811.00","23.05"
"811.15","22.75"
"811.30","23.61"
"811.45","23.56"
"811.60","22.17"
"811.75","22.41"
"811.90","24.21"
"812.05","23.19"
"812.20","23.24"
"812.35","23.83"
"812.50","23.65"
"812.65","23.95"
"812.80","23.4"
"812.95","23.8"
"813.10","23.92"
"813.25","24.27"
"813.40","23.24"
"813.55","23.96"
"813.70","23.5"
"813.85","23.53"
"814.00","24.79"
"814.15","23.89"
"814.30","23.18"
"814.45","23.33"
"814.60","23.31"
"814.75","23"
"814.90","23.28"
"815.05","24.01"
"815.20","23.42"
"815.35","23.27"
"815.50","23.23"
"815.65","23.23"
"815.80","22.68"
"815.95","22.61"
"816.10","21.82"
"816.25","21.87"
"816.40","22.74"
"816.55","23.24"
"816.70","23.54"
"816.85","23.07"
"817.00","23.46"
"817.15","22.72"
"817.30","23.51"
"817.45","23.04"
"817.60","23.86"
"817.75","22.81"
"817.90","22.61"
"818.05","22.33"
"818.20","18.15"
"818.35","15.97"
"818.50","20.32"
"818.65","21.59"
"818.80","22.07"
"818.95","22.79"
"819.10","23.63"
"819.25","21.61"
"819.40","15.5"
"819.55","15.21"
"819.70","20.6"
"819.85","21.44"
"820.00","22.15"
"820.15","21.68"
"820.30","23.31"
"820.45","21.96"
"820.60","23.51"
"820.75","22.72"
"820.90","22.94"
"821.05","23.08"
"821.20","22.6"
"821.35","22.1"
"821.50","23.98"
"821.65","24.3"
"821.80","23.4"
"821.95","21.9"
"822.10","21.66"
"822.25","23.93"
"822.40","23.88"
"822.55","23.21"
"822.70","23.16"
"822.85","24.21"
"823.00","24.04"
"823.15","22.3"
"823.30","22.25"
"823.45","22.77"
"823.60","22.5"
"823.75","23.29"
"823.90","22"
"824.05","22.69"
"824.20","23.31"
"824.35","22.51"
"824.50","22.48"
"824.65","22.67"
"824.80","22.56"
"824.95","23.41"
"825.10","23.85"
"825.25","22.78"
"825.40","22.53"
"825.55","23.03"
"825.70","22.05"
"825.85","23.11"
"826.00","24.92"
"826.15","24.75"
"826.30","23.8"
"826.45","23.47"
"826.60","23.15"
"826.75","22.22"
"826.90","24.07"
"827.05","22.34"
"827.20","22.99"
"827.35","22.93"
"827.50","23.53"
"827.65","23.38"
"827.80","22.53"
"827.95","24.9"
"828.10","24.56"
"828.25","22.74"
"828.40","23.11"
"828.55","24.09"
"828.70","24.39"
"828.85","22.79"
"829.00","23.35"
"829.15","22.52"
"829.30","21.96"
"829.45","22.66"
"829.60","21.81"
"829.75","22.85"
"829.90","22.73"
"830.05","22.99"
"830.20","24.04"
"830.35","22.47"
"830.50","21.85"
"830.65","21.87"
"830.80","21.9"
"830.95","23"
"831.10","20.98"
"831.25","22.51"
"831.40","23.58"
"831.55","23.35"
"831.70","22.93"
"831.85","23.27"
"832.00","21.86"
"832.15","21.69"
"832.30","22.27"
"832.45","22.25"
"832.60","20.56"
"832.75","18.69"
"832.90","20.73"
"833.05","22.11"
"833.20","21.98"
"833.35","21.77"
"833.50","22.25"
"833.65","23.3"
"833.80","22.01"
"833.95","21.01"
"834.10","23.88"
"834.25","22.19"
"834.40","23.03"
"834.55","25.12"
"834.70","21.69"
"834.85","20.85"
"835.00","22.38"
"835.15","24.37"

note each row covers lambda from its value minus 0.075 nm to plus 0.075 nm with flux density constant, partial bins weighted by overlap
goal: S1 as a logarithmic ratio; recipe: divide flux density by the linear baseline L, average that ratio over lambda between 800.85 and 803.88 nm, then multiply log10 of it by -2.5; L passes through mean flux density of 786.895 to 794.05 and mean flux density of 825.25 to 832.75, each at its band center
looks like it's -0.03 mag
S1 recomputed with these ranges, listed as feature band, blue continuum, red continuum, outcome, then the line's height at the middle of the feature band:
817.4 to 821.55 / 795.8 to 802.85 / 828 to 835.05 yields 0.057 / 22.7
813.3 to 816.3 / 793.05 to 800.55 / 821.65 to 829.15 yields -0.013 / 23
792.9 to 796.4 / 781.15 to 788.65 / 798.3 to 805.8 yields 0.023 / 22.9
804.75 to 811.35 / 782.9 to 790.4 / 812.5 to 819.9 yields -0.023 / 22.6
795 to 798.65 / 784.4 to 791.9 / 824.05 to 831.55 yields -0.013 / 23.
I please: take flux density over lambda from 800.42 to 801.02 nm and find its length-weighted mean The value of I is 23.2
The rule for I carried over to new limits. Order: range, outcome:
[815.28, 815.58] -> 23.2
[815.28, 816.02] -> 23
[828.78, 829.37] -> 22.7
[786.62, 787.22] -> 23.5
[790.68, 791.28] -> 22.2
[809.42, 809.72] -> 23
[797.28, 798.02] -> 23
